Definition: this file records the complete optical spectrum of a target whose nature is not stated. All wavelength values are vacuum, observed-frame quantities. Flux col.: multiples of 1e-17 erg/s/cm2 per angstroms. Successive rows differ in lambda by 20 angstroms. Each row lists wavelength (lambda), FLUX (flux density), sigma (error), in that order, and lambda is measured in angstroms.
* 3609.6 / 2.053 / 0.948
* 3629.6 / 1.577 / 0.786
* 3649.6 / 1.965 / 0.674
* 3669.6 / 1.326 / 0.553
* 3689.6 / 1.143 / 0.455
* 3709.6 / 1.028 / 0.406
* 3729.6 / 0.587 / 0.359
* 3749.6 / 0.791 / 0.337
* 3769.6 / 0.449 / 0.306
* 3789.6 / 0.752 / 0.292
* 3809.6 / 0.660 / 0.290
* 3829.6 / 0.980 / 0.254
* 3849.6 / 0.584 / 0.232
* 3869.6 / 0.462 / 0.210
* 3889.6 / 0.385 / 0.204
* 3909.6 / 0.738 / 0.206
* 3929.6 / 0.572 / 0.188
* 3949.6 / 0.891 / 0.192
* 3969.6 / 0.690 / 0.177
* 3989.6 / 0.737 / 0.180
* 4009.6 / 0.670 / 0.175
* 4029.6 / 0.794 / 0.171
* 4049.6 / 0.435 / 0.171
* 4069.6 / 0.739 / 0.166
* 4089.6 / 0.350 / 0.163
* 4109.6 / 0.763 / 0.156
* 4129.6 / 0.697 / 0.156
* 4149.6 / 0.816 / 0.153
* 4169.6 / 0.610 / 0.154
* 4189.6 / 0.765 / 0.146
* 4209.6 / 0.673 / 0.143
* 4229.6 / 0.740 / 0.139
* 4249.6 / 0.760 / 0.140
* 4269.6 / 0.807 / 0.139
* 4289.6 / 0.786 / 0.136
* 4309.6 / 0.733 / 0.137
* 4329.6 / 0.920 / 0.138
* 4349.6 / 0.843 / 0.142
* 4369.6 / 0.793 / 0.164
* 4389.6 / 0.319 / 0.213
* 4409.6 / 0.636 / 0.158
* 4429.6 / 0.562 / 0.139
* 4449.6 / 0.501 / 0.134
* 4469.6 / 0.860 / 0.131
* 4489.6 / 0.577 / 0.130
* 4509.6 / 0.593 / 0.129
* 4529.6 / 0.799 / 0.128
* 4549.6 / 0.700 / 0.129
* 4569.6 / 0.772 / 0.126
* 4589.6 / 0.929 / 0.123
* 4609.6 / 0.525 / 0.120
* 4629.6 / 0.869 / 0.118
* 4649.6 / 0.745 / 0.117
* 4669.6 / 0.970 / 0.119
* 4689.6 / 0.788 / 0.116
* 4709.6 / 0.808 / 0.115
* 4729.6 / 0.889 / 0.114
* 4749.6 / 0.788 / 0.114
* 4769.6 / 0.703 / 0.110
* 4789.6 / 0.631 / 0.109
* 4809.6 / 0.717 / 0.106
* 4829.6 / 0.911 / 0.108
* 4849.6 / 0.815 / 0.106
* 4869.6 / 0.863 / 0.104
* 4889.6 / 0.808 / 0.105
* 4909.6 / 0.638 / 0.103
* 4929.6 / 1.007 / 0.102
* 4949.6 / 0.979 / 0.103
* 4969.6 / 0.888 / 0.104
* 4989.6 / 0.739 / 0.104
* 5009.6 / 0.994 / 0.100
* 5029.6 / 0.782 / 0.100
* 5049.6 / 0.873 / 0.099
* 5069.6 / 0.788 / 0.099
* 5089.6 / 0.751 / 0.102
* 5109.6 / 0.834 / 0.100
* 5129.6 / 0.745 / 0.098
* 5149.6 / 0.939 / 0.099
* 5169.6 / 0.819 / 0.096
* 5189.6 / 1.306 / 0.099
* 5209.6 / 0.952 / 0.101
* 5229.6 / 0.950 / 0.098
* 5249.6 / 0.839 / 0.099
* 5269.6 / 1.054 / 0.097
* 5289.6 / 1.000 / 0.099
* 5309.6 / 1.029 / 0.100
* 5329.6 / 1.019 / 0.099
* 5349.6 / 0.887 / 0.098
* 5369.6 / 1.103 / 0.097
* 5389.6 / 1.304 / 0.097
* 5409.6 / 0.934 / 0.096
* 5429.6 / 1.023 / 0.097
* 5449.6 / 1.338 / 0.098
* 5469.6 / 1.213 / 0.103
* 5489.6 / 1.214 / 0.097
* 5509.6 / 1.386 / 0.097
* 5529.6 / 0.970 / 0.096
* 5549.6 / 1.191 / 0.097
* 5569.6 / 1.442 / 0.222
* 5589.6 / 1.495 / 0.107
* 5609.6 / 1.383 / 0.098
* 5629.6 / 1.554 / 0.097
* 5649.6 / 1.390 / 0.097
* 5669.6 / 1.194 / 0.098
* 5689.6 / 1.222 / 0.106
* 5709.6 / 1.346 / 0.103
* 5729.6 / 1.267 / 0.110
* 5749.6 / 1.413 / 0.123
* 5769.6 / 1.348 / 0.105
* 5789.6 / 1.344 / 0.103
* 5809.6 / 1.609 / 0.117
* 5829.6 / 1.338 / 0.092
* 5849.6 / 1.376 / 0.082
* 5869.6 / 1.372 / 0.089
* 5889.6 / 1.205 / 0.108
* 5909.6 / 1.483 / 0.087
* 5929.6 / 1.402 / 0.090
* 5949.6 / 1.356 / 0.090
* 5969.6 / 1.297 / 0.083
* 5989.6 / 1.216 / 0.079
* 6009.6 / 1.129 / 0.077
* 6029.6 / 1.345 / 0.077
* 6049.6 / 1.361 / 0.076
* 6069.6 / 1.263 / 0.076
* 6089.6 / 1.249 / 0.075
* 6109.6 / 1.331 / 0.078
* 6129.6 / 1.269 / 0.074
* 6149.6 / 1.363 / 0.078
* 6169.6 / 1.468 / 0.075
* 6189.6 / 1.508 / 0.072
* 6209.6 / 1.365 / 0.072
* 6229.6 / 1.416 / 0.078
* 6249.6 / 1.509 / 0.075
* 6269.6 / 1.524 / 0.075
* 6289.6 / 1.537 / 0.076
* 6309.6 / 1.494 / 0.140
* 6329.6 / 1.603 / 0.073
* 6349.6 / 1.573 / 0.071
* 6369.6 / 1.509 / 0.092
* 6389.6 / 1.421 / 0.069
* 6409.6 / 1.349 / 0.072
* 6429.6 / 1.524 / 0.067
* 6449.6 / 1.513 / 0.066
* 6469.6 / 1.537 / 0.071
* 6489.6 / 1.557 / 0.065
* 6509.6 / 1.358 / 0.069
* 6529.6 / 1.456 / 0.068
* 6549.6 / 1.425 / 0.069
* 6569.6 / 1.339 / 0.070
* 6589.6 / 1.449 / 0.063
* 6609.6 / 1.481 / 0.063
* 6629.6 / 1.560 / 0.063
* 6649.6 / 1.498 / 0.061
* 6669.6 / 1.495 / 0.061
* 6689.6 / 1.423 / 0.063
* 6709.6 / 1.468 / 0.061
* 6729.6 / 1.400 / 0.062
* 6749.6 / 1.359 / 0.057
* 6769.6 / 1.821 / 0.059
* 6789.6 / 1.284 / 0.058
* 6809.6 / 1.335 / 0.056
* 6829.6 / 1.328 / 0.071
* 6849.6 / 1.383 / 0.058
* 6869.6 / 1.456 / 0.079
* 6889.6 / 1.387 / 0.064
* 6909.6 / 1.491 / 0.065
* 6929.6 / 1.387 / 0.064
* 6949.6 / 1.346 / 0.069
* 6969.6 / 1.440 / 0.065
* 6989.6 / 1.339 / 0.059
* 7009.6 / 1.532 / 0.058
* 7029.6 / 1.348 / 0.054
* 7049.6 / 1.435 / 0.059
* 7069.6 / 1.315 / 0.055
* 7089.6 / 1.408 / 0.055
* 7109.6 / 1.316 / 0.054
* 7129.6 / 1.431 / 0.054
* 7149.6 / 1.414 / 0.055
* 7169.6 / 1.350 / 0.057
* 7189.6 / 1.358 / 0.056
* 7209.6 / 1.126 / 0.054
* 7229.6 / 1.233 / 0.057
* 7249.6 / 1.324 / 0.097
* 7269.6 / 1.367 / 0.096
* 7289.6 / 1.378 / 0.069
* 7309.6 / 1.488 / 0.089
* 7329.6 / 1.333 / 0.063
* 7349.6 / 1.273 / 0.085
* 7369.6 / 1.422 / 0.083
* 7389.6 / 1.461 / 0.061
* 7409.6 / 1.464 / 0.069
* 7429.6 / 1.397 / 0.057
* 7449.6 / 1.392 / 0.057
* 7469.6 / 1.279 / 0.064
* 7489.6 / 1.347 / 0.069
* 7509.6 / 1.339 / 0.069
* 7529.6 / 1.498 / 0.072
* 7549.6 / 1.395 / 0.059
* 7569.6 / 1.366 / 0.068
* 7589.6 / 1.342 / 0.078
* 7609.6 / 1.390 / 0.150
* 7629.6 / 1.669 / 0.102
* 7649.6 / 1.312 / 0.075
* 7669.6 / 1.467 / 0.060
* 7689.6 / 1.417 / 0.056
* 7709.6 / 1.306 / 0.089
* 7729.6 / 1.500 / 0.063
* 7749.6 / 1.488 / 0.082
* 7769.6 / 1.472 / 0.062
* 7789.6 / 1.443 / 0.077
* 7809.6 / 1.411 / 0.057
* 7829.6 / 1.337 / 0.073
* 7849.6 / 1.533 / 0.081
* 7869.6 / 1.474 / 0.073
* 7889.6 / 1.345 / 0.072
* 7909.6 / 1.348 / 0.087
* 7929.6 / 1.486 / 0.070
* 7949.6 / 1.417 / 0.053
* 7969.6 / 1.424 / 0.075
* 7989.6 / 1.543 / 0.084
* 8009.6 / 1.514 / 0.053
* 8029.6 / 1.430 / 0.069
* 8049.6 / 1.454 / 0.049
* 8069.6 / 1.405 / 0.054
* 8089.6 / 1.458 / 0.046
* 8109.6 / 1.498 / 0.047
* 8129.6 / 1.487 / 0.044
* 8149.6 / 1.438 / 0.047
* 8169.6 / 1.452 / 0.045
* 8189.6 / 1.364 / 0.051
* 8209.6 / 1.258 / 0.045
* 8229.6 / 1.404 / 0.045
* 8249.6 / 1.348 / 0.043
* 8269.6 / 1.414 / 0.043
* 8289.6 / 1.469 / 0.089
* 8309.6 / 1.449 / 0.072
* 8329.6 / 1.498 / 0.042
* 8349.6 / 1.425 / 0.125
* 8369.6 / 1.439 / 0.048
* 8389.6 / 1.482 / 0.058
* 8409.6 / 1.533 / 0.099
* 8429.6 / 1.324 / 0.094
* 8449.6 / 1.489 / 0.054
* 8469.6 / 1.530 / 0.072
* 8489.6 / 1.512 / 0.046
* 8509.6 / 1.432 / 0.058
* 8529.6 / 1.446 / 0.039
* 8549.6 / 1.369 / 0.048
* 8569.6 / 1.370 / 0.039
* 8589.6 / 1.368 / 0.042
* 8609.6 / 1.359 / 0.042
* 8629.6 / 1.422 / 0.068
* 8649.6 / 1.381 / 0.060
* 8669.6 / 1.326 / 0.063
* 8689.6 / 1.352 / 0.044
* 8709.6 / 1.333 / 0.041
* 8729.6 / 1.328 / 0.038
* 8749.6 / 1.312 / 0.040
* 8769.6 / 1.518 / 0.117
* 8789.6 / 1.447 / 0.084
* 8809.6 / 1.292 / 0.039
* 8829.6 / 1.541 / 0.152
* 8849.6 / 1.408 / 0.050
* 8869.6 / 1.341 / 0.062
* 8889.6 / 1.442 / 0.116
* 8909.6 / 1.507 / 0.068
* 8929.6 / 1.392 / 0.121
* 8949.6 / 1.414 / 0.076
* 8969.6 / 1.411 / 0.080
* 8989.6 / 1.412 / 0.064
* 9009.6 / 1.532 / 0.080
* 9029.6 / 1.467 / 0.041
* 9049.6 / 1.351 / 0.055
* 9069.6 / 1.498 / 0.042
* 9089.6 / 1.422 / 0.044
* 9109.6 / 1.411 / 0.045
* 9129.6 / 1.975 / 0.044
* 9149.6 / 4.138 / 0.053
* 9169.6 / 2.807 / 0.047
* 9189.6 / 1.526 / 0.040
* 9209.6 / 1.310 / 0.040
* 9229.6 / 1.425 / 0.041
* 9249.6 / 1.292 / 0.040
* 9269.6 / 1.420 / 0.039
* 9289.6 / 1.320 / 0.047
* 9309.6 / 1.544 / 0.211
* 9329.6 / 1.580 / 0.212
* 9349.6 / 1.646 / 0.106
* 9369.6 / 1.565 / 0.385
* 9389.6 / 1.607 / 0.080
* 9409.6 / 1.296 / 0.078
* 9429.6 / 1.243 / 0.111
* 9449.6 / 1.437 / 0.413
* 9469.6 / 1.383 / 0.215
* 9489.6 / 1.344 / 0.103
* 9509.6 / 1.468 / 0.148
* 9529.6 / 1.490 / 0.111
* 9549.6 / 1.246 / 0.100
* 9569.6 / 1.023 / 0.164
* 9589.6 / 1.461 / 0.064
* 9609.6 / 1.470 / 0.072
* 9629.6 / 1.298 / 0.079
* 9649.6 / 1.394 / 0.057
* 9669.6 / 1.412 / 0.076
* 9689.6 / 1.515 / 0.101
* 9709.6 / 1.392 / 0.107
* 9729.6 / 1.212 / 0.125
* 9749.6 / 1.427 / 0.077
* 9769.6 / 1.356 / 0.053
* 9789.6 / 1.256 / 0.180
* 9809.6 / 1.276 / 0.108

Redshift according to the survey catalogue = 0.393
